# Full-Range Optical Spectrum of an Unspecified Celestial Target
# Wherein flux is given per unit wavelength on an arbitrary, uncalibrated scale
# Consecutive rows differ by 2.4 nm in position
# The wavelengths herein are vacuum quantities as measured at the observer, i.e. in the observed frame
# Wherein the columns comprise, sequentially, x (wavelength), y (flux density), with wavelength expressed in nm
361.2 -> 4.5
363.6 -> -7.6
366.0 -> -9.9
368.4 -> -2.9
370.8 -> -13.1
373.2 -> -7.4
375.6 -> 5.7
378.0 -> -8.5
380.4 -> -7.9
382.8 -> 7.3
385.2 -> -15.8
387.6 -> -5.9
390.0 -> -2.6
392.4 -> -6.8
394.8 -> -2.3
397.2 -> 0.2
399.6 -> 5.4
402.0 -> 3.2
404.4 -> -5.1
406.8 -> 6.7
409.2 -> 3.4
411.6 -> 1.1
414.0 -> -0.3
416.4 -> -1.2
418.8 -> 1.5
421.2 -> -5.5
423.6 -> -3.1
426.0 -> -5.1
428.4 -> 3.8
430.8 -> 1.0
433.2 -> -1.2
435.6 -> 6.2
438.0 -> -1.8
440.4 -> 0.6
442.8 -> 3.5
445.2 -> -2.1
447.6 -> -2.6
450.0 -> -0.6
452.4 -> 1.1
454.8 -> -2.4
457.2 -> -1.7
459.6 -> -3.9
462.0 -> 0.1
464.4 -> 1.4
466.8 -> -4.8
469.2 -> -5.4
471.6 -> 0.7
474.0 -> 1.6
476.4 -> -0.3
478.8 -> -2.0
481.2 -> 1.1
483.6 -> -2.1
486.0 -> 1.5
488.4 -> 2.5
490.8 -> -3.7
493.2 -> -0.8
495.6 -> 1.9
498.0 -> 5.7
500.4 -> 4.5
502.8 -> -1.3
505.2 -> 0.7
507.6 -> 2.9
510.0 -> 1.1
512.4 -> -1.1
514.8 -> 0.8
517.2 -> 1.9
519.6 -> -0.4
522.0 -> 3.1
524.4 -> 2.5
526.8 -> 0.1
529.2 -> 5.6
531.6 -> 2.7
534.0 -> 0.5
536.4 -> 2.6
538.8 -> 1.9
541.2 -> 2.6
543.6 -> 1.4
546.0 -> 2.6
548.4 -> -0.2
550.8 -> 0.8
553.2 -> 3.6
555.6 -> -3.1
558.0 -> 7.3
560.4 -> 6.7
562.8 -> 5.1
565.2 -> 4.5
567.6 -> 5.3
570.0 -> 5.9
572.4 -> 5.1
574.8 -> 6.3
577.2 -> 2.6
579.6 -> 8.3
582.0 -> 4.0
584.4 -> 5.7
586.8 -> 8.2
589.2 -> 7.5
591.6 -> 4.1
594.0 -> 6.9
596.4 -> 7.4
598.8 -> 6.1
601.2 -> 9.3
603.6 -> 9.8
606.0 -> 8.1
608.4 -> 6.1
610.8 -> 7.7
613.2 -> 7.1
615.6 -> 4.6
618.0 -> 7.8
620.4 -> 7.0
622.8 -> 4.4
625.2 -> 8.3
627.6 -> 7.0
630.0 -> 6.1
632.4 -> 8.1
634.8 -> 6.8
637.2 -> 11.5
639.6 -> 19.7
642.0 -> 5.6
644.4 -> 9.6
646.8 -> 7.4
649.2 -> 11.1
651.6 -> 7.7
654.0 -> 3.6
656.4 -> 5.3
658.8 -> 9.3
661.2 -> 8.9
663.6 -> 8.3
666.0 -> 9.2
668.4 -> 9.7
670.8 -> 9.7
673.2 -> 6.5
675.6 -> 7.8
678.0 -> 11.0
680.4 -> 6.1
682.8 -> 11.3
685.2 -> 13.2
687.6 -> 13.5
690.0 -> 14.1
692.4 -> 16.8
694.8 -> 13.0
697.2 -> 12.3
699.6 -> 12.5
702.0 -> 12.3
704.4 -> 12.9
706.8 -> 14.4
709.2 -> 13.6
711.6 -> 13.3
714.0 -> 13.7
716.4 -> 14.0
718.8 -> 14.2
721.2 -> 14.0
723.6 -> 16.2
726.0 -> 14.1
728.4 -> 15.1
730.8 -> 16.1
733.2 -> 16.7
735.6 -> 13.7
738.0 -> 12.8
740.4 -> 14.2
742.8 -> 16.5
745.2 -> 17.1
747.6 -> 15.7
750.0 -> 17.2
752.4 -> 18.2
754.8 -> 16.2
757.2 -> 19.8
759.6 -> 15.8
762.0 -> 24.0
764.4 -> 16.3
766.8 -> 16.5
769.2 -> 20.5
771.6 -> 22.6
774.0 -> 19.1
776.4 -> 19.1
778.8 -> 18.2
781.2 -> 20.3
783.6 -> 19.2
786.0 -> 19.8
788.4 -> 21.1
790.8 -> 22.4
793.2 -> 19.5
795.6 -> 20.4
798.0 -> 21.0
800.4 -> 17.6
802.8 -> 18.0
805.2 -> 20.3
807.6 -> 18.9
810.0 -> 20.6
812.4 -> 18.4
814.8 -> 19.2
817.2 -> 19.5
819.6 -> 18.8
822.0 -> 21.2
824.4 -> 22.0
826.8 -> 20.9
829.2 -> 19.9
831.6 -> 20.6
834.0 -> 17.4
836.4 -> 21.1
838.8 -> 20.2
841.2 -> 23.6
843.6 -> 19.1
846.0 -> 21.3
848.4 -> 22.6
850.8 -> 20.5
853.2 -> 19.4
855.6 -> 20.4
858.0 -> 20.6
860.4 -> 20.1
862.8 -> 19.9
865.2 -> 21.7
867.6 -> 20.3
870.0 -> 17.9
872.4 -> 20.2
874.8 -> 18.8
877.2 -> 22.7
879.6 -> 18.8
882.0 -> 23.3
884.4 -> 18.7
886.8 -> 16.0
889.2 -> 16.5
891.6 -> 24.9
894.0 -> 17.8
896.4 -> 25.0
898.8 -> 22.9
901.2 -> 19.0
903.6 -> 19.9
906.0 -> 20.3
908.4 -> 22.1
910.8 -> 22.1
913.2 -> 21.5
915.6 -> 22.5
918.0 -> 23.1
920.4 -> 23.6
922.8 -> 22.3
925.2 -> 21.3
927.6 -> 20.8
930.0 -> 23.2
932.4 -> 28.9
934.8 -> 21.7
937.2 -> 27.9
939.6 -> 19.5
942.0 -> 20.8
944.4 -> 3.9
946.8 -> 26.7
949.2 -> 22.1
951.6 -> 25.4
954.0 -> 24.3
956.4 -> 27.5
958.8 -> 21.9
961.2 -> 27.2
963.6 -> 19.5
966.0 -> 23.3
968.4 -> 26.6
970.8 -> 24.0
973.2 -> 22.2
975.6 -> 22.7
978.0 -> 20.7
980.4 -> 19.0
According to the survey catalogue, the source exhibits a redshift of 0.714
